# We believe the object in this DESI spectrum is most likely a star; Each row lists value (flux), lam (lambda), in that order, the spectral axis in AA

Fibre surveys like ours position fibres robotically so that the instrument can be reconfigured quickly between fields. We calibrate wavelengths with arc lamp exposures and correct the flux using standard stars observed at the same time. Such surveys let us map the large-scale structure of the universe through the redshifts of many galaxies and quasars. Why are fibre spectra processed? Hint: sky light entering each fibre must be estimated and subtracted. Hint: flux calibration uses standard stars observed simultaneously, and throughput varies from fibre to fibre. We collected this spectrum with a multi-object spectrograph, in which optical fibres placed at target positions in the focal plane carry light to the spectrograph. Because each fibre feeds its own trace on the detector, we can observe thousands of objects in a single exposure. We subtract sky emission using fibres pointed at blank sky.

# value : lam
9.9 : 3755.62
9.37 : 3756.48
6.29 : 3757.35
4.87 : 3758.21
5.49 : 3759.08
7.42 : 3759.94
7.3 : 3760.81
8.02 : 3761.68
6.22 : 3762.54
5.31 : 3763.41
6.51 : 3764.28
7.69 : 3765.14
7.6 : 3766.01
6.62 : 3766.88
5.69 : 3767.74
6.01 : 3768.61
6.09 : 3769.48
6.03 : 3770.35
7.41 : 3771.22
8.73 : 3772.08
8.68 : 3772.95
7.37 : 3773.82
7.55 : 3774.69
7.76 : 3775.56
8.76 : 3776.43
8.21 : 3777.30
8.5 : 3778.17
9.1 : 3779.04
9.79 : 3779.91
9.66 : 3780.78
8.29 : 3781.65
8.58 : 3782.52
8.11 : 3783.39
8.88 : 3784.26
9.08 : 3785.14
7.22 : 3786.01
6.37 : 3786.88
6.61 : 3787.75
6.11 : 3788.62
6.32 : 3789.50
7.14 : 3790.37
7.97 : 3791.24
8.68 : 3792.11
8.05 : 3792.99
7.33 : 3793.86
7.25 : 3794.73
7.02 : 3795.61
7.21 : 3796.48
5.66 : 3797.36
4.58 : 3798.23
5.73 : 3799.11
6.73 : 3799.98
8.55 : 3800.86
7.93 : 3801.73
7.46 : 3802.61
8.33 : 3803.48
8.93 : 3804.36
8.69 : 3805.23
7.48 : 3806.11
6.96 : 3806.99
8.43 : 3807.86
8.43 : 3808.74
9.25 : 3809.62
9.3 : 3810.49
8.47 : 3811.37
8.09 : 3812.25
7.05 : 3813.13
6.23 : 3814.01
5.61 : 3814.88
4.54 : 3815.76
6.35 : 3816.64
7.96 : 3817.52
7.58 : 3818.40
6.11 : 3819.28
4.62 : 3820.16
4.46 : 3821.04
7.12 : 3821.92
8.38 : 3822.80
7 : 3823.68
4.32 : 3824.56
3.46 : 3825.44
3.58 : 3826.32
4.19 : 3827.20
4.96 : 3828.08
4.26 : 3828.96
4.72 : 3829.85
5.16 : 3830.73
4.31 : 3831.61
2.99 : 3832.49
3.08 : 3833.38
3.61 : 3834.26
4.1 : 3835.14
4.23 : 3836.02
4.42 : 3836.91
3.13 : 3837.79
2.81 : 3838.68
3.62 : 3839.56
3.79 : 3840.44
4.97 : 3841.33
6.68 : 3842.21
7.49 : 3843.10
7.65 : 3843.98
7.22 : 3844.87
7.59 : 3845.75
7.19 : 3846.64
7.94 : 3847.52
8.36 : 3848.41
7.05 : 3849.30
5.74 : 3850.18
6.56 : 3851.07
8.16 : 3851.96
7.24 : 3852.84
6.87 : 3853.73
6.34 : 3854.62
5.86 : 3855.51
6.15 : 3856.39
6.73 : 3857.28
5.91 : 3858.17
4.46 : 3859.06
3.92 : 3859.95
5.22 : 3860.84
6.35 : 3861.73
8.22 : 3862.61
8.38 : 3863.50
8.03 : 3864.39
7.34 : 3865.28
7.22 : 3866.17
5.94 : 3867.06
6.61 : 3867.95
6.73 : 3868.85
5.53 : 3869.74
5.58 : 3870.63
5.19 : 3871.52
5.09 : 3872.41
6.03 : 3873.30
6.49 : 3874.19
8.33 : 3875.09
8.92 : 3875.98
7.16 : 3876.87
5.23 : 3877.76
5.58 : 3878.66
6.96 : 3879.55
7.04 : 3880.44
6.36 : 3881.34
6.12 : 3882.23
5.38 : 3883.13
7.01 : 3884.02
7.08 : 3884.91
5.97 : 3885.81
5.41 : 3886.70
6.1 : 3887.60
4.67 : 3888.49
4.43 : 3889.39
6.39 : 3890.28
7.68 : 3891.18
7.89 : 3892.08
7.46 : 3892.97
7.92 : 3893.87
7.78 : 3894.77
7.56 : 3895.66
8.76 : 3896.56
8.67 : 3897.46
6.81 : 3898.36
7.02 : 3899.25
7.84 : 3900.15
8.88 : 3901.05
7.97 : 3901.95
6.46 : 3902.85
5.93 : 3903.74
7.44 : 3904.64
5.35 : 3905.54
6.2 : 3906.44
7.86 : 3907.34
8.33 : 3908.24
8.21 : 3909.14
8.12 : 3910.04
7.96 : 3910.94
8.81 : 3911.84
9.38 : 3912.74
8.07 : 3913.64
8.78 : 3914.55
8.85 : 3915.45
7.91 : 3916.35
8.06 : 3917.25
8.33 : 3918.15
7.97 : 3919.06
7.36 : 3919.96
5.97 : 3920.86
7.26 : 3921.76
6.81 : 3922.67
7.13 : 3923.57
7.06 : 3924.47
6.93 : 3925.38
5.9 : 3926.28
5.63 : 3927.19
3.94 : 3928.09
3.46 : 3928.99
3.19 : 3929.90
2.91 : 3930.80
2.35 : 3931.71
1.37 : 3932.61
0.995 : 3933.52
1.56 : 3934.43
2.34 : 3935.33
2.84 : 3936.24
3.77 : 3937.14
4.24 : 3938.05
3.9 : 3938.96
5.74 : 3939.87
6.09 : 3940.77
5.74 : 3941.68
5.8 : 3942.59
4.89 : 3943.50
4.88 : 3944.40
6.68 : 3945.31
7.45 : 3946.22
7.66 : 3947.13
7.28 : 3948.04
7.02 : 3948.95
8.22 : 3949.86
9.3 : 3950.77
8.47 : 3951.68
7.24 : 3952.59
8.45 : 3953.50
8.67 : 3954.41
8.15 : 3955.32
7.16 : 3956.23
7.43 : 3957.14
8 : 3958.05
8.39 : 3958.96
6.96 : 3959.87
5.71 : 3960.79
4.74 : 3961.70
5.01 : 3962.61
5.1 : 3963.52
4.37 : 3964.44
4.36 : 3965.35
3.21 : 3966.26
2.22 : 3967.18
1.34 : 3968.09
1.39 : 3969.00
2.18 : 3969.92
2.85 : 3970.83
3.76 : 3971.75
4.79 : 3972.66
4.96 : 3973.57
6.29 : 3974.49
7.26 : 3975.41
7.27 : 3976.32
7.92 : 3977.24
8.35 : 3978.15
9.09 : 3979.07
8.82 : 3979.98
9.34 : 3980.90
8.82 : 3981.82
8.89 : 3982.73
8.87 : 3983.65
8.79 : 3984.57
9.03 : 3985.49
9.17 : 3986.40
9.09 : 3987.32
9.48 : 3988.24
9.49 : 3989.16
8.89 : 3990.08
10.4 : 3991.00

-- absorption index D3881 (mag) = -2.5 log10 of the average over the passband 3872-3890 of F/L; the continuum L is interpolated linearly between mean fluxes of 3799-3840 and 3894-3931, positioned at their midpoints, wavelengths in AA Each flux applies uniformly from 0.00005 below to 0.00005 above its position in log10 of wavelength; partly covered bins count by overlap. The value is 0.084 mag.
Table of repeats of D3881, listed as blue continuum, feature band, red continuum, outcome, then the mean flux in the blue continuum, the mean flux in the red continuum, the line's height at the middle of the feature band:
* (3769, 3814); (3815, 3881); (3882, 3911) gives 0.235 mag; 7.75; 7.05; 7.37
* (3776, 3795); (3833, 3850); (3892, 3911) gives 0.369 mag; 8.01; 7.55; 7.79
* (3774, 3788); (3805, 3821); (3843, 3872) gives 0.063 mag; 8.28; 6.68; 7.61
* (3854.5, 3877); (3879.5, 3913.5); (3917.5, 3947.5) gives -0.226 mag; 6.44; 5.11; 5.83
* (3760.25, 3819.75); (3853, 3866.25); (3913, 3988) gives 0.070 mag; 7.46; 6.16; 6.89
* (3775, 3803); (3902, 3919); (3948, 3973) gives -0.231 mag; 7.64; 5.75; 6.3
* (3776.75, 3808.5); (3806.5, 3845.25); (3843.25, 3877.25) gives 0.262 mag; 7.7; 6.72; 7.22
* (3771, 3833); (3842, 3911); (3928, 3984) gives -0.077 mag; 7.06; 5.65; 6.37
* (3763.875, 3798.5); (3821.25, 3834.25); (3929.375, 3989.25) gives 0.435 mag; 7.52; 6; 7.12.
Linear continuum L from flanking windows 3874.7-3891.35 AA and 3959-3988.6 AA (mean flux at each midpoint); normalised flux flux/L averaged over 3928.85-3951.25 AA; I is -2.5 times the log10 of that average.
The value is 0.29 mag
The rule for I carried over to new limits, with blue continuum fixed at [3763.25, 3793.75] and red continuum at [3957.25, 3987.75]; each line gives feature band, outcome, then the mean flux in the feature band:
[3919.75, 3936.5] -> 0.43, 4.45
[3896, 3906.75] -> -0.08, 7.29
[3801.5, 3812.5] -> -0.12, 8.3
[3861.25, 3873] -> 0.06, 6.62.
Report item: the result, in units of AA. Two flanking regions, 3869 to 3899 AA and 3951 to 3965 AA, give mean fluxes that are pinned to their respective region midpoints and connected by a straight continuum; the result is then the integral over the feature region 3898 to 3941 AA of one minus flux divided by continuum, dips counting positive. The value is 3.9 AA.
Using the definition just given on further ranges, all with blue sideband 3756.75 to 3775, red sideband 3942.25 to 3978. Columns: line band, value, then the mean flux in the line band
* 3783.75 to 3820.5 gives -3.5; 7.3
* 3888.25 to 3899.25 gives -1.6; 7.21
